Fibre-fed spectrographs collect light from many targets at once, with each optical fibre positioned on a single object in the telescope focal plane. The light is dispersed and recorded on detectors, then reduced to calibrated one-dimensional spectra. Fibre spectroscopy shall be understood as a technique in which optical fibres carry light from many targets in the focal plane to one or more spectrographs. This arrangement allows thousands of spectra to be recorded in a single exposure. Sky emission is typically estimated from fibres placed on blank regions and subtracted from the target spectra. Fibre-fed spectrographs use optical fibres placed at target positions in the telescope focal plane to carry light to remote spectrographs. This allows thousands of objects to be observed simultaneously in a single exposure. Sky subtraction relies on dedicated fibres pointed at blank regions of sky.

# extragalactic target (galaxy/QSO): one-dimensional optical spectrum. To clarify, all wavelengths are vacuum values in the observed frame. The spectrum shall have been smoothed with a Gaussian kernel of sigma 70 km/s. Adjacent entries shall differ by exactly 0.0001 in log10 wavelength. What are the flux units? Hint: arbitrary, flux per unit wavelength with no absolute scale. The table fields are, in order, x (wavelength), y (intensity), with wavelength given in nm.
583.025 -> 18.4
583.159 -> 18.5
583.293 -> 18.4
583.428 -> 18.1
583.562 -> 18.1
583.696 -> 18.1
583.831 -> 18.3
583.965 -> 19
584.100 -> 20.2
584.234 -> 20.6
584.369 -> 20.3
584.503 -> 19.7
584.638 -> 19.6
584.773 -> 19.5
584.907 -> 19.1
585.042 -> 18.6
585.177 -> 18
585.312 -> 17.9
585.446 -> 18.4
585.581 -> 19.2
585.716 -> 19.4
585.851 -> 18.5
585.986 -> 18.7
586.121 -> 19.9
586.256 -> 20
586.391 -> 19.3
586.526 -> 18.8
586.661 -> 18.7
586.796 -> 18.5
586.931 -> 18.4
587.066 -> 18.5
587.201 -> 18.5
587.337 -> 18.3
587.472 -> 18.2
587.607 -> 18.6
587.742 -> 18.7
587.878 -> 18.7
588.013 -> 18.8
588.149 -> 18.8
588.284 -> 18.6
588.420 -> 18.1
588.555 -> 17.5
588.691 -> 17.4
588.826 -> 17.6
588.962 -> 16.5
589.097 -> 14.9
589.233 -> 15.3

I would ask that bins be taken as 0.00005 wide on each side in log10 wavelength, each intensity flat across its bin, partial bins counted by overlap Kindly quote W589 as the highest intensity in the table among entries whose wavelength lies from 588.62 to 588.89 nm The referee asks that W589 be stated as 17.6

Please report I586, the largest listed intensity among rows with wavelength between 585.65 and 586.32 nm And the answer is 20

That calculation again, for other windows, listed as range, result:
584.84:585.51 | 19.1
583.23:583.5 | 18.4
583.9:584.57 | 20.6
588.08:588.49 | 18.8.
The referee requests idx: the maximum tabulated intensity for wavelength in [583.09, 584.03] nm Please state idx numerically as 19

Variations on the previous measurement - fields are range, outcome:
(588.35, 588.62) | 18.1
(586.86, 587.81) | 18.7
